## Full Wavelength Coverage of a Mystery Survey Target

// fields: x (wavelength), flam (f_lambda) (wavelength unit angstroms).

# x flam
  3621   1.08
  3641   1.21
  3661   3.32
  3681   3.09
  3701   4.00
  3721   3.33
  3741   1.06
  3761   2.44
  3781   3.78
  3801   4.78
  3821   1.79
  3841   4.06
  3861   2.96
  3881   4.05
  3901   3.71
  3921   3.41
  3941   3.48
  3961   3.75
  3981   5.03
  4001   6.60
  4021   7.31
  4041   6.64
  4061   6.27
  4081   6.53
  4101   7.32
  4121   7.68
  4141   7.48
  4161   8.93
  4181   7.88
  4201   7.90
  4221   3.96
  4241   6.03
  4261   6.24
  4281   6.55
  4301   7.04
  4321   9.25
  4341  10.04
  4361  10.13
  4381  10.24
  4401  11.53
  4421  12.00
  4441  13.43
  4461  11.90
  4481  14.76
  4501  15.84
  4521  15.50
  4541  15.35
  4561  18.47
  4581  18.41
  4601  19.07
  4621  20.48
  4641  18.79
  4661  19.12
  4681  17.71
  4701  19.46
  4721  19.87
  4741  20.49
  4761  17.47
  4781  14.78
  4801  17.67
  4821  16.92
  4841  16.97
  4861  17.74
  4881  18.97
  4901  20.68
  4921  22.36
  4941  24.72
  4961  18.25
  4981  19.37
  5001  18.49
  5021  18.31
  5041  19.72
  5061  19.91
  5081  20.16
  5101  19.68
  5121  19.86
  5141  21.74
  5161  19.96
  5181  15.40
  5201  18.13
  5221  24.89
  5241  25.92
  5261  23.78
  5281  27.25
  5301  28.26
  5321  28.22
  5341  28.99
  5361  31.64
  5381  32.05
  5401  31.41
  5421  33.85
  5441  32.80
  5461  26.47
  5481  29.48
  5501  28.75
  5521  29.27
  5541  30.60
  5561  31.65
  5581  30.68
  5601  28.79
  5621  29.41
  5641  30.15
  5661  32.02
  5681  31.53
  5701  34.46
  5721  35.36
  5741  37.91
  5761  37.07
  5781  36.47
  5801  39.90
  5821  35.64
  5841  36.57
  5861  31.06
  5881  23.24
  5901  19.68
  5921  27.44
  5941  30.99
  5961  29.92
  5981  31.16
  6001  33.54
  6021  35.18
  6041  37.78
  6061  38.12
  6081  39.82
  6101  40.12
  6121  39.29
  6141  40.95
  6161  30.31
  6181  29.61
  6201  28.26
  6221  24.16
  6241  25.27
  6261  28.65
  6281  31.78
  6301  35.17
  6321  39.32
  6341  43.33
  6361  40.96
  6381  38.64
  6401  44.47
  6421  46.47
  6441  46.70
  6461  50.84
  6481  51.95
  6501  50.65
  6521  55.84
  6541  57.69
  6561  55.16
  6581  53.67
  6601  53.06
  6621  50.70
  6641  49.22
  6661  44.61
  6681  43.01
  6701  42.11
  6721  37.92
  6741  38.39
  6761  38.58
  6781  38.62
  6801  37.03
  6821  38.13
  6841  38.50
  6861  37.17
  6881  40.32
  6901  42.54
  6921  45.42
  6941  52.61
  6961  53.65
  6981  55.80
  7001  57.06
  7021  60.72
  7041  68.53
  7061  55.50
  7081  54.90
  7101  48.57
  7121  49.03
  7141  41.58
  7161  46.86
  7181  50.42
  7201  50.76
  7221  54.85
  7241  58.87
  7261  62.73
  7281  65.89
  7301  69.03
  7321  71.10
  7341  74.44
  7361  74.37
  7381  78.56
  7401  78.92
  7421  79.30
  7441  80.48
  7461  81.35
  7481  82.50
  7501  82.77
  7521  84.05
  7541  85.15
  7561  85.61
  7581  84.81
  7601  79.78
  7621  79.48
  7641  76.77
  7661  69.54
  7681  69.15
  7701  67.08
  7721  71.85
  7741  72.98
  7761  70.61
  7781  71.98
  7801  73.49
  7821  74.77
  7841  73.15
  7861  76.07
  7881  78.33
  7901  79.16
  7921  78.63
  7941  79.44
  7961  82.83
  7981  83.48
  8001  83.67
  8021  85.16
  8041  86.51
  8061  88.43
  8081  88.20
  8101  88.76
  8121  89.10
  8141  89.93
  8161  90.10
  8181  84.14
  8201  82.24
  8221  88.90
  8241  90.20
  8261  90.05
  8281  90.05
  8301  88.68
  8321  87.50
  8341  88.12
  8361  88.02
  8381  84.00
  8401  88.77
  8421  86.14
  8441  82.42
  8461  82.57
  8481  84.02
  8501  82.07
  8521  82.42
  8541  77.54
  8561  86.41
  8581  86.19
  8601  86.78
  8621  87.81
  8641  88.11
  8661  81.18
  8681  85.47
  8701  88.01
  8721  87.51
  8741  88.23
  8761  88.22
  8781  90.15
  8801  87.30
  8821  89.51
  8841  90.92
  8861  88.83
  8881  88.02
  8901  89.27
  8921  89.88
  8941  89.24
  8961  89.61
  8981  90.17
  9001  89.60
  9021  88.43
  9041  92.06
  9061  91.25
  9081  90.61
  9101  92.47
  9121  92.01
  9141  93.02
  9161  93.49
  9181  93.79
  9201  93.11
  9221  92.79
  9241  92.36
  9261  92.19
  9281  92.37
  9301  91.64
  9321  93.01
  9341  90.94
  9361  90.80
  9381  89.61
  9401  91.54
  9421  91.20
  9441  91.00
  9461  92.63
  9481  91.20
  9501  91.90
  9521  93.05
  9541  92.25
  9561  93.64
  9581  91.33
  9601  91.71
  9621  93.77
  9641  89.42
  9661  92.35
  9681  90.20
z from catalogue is 0.000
